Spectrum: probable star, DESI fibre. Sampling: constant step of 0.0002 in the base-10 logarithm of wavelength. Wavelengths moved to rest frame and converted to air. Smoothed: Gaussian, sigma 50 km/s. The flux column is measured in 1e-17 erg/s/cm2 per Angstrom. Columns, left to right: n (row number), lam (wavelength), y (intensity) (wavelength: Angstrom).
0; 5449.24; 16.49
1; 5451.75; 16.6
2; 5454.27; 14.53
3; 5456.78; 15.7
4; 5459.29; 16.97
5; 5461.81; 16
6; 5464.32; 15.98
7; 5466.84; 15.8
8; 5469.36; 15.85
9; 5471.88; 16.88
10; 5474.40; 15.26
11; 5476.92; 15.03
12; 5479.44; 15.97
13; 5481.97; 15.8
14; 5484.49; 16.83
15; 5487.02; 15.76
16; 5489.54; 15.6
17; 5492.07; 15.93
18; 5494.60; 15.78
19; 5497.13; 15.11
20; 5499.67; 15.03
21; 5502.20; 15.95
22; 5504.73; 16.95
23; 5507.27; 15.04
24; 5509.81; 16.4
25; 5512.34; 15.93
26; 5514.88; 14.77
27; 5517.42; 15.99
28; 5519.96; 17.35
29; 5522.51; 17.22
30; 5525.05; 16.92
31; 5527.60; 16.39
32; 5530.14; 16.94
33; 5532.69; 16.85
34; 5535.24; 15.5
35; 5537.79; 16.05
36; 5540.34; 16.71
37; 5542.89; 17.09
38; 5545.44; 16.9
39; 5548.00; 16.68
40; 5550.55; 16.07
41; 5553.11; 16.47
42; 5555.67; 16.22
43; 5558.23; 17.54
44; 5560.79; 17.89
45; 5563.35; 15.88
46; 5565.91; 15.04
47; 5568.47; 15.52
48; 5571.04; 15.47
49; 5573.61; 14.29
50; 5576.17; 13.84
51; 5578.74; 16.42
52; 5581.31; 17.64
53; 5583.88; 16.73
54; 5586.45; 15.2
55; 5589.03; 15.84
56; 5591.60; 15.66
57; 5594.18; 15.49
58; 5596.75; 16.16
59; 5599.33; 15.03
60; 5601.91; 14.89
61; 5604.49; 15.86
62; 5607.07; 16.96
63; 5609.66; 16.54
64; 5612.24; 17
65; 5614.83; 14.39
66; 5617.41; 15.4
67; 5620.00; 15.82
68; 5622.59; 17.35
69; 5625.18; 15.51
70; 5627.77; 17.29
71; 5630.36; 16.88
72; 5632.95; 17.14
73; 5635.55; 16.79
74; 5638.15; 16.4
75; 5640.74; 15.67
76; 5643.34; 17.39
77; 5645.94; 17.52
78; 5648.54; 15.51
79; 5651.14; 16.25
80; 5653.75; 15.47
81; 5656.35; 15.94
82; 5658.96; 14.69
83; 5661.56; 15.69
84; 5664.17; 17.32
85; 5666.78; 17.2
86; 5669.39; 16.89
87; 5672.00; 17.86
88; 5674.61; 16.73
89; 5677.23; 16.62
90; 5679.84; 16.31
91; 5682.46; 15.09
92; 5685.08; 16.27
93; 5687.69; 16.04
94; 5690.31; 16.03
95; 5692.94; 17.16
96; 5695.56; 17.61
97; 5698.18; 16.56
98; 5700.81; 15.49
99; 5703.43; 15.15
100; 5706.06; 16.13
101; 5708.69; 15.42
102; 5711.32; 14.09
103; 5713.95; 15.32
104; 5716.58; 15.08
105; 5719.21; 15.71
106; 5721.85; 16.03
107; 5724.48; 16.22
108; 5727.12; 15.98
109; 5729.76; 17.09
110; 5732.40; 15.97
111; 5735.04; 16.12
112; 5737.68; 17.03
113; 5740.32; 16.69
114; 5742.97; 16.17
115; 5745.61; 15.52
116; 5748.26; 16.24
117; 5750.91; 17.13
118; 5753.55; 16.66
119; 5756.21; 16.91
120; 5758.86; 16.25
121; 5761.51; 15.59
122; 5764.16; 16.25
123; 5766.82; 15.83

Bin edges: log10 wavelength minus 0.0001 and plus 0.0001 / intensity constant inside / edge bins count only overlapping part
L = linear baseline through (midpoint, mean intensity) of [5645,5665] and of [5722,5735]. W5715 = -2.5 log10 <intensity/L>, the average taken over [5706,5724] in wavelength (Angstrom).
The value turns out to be 0.06 mag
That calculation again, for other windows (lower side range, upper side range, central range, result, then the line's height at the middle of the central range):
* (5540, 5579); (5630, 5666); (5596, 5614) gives 0.014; 16.2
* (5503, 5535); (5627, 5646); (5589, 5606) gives 0.075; 16.7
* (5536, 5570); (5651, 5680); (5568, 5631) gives 0.037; 16.4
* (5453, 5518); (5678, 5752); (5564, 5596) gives 0.020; 15.9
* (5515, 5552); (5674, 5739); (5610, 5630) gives 0.009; 16.3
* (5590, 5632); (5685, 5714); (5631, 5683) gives -0.031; 16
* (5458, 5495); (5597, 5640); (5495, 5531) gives -0.007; 16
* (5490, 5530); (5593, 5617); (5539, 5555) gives -0.045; 16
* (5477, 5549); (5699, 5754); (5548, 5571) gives -0.012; 16.1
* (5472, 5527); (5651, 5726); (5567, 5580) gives 0.063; 16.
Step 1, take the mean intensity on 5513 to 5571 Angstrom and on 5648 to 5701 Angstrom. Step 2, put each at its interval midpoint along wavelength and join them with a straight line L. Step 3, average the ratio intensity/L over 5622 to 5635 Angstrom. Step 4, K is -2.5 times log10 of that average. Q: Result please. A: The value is -0.03 mag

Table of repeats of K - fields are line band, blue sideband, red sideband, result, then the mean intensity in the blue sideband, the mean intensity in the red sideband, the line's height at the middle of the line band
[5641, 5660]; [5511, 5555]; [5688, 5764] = 0.01 mag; 16.5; 16.1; 16.3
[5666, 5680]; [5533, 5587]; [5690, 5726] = -0.07 mag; 16.2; 15.9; 15.9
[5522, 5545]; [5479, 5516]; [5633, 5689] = -0.05 mag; 15.8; 16.4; 15.9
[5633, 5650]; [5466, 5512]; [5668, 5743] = -0.03 mag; 15.8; 16.2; 16.1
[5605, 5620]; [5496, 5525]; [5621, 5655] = 0.03 mag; 16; 16.5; 16.4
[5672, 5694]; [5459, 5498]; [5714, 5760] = -0.01 mag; 15.9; 16.3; 16.2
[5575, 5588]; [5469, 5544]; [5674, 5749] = 0.01 mag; 16.1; 16.1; 16.1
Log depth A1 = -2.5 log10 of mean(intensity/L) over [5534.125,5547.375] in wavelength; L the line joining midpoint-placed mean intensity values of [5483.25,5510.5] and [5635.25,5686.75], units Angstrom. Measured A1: -0.03 mag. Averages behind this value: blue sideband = 15.8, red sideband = 16.4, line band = 16.5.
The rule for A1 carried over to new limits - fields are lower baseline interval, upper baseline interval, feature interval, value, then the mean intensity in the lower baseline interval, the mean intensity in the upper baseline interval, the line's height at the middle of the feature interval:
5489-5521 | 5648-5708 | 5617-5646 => -0.030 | 15.8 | 16.3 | 16.1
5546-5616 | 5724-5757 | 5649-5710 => 0.001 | 16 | 16.4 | 16.3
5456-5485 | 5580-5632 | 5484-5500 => 0.021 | 16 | 16.1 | 16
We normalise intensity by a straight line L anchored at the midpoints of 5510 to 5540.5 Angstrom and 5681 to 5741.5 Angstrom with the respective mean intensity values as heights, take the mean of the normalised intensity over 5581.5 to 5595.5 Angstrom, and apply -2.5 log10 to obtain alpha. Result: 0.02 mag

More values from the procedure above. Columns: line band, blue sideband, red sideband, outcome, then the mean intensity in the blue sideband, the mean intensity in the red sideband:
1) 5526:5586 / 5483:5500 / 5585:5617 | -0.03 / 15.8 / 15.7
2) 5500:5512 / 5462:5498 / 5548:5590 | -0.01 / 15.8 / 16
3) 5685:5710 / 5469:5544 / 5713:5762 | 0.00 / 16.1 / 16.2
